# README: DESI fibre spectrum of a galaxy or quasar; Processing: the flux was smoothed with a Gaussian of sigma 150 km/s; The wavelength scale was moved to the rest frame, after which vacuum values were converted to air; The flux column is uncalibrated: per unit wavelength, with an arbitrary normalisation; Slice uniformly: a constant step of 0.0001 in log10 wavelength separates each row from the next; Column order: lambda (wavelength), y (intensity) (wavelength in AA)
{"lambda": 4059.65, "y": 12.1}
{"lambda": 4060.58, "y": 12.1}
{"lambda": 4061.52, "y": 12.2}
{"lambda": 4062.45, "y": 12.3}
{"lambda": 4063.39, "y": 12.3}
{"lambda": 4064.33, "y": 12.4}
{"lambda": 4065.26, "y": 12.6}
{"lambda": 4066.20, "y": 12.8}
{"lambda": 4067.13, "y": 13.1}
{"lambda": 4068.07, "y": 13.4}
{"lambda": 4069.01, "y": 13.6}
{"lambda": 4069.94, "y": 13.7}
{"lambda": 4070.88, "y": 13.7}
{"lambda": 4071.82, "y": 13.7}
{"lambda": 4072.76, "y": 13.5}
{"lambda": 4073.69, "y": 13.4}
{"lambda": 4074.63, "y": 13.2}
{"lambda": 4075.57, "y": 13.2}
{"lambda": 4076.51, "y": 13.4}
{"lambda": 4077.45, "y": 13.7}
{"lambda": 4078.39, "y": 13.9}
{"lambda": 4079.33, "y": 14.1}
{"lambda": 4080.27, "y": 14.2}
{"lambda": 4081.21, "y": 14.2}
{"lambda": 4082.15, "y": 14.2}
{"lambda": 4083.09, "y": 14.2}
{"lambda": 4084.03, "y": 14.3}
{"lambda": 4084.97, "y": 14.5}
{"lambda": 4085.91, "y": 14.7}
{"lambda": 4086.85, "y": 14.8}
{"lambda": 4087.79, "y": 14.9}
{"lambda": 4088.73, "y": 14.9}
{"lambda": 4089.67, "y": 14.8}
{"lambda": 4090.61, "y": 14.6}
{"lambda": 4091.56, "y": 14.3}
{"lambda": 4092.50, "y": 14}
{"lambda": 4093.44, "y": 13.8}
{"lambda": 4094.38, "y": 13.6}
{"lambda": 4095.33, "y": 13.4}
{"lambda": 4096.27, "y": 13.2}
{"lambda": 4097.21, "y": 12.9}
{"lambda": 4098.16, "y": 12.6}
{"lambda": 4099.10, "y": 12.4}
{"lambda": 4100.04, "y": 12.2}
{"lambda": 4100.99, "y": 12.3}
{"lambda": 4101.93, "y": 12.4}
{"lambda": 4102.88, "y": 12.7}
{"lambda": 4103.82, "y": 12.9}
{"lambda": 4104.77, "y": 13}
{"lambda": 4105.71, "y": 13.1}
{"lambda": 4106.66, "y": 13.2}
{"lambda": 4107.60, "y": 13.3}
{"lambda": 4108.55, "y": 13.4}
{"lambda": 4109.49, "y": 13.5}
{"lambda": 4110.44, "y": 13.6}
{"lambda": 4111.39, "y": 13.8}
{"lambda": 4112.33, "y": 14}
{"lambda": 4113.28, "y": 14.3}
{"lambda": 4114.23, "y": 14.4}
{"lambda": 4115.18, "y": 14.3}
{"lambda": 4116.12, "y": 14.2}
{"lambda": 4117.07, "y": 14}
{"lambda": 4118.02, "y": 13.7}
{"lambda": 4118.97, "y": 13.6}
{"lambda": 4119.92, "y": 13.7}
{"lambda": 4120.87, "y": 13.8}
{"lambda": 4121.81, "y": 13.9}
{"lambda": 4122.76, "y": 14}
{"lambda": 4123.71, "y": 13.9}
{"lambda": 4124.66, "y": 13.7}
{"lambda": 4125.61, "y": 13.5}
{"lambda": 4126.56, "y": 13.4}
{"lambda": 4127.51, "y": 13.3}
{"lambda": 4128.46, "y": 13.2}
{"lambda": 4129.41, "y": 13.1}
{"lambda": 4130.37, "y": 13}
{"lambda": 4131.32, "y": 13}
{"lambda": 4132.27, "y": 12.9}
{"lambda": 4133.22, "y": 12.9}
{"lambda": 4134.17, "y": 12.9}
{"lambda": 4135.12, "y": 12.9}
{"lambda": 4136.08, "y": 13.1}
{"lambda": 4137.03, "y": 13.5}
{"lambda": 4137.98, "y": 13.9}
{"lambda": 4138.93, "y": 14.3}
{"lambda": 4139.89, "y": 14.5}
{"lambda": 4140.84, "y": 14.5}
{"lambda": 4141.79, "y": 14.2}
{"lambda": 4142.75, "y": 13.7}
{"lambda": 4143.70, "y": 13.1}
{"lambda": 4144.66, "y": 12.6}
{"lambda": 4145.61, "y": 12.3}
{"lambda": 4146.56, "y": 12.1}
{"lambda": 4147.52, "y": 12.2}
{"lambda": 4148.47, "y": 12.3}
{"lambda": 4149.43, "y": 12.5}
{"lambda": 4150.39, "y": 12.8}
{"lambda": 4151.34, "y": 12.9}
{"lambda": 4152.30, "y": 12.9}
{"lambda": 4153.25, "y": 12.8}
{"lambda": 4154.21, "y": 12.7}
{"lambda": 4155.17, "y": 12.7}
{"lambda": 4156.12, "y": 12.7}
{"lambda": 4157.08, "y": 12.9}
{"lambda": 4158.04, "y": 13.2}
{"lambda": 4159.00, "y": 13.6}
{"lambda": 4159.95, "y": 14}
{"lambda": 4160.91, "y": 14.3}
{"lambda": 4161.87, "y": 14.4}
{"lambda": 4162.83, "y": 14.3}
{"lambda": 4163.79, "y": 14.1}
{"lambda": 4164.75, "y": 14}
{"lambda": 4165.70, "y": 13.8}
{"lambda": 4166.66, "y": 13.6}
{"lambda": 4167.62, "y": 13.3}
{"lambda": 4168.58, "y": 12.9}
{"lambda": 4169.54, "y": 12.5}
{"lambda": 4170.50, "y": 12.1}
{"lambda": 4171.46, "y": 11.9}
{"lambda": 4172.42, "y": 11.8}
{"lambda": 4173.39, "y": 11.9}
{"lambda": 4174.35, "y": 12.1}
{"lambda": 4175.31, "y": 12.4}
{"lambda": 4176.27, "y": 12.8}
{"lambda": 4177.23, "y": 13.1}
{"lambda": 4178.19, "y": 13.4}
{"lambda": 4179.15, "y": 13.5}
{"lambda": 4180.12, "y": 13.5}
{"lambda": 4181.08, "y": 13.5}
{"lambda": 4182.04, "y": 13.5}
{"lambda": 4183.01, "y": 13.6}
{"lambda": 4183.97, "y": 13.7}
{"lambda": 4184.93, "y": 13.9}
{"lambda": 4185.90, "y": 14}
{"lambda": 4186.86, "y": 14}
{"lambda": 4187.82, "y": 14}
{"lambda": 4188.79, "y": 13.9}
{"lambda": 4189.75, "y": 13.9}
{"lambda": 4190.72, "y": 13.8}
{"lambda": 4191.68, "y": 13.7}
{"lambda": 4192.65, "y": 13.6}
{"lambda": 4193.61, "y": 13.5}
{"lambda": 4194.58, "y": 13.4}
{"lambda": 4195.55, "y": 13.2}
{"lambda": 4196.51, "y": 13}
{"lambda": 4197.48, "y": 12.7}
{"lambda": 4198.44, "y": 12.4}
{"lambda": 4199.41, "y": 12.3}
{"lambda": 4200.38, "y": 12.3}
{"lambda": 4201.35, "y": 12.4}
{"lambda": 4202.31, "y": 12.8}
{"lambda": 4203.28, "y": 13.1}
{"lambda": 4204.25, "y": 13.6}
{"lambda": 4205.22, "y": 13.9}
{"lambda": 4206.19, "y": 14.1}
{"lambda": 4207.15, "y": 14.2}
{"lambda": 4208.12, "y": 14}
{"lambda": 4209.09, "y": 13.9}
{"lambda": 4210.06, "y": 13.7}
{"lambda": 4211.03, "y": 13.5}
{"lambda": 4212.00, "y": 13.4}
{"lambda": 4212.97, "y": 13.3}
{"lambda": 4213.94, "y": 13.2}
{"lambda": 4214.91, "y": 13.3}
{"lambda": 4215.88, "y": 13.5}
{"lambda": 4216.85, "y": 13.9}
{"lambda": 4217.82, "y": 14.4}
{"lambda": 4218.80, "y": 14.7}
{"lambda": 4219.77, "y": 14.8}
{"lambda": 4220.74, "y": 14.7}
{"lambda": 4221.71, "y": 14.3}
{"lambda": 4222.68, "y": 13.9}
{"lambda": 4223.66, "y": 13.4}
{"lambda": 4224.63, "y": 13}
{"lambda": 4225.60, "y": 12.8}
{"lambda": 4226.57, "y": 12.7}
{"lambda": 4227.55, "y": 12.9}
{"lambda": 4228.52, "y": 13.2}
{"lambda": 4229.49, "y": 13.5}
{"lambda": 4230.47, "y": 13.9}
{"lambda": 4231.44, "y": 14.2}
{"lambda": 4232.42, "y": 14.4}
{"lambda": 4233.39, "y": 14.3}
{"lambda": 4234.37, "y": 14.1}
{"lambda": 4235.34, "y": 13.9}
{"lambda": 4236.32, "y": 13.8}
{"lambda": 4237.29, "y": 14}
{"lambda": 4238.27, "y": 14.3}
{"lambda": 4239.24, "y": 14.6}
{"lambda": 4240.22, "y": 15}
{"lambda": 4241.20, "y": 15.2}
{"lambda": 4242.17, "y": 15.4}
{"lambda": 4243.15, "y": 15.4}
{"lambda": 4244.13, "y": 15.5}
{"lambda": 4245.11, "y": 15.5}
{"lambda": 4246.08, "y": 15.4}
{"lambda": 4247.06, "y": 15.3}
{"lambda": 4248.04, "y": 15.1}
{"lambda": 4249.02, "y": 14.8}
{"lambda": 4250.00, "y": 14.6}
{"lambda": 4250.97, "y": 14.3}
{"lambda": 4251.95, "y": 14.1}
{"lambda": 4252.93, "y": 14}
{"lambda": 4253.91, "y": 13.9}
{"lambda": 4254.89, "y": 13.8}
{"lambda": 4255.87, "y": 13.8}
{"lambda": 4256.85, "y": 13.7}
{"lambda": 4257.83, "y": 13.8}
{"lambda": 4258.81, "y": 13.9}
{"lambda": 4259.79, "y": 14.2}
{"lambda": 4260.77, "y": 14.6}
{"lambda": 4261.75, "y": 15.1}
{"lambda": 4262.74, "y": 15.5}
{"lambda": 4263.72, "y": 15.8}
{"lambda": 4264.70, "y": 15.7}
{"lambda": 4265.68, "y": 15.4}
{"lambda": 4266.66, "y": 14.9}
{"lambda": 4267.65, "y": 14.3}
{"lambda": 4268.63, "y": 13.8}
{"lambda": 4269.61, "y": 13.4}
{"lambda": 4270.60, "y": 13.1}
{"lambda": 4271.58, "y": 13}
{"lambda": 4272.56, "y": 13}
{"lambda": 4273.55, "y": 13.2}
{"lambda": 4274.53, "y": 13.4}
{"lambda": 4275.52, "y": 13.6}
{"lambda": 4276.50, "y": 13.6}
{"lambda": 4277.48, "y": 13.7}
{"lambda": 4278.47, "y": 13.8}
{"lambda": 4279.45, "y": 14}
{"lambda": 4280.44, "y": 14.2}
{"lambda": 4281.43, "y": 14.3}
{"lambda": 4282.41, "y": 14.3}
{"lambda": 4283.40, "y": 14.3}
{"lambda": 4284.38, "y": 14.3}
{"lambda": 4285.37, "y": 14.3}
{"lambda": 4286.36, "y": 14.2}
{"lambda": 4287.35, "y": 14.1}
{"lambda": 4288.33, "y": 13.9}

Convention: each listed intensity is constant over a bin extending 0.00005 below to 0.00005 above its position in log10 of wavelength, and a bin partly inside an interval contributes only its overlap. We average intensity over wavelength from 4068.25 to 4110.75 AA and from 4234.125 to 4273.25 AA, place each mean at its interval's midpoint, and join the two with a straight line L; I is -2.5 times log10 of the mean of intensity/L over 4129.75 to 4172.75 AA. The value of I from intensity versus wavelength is 0.06 mag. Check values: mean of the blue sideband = 13.6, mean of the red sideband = 14.5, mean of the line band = 13.2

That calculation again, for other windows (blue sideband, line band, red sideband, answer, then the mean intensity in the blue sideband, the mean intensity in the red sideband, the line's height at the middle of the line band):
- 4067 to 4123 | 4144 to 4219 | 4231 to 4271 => 0.07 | 13.7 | 14.5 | 14.2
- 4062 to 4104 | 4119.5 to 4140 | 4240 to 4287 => 0.02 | 13.5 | 14.4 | 13.7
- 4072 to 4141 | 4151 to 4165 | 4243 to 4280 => 0.03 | 13.6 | 14.3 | 13.9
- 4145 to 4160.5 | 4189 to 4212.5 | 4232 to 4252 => 0.04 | 12.8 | 14.7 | 13.8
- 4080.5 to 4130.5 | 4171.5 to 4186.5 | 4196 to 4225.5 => 0.04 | 13.7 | 13.5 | 13.6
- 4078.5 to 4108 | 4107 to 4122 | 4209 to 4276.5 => -0.01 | 13.7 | 14.1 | 13.7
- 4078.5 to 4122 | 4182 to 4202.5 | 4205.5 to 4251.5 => 0.05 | 13.7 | 14.2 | 14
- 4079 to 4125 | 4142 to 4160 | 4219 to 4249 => 0.09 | 13.7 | 14.3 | 14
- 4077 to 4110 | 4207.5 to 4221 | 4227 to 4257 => 0.03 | 13.7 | 14.4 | 14.3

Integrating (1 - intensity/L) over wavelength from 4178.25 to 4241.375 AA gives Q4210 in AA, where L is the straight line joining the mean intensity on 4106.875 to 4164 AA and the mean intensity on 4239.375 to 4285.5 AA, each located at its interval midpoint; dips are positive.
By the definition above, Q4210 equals 1.4 AA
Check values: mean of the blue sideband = 13.4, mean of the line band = 13.7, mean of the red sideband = 14.4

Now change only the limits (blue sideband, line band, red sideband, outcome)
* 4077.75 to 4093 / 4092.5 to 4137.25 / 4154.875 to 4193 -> 2.2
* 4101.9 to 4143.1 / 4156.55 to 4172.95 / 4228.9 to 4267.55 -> 0.7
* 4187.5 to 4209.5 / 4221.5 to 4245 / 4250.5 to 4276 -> -0.5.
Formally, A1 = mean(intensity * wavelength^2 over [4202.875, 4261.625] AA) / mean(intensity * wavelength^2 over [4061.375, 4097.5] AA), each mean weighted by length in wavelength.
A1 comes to 1.1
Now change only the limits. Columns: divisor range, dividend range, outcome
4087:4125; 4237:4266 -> 1.16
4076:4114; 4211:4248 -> 1.10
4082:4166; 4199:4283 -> 1.10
